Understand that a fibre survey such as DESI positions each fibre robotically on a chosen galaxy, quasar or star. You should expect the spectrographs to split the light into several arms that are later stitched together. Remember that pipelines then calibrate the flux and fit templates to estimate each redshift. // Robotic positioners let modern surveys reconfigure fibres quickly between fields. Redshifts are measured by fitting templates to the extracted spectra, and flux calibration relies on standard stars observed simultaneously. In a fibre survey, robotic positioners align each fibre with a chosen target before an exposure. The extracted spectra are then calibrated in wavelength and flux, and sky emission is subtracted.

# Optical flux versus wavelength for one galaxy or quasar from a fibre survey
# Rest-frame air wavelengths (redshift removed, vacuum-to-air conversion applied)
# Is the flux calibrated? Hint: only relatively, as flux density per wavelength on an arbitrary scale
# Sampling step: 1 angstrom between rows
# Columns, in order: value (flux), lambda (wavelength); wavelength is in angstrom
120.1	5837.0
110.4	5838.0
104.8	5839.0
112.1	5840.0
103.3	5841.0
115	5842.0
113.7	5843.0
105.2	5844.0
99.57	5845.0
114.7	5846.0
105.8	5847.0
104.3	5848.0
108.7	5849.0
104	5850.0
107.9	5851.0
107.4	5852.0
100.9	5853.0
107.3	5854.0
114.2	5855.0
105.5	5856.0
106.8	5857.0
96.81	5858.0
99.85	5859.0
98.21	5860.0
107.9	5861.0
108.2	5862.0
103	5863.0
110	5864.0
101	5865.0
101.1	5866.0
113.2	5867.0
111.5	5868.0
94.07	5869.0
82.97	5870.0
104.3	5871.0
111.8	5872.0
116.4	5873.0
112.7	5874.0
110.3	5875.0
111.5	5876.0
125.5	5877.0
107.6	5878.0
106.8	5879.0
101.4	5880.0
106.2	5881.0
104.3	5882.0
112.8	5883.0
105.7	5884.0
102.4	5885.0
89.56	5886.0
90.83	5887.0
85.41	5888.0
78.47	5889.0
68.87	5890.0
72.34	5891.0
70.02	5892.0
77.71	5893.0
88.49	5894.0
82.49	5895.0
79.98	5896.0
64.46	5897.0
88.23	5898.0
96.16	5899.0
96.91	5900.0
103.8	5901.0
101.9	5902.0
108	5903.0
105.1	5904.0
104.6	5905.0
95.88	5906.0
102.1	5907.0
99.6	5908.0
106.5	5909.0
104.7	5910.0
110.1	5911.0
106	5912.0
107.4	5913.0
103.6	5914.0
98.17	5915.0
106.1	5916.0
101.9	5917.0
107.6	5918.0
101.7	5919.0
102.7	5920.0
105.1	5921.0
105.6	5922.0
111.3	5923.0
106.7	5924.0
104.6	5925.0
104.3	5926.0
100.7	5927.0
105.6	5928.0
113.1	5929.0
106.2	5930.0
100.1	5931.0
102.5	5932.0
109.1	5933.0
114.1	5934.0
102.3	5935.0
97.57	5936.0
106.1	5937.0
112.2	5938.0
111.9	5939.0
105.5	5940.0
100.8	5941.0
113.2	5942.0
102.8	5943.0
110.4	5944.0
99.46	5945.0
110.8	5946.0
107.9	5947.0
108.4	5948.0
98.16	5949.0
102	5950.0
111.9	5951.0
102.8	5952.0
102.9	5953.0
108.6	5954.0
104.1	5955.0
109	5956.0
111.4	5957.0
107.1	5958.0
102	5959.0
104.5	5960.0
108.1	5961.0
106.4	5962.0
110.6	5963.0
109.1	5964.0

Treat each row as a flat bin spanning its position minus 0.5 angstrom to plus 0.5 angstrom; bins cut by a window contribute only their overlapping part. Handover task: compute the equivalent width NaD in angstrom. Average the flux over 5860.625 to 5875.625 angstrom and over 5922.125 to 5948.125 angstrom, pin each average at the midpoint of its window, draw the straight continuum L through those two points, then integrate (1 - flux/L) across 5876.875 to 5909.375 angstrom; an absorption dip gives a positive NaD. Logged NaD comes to 3.57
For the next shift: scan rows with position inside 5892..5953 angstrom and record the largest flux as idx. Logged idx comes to 114.1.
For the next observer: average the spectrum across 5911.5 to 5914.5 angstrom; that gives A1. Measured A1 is 106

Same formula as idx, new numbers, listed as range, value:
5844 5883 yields 125.5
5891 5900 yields 96.91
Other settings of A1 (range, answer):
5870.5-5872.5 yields 108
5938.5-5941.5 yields 106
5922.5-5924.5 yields 109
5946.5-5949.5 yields 105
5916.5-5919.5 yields 104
